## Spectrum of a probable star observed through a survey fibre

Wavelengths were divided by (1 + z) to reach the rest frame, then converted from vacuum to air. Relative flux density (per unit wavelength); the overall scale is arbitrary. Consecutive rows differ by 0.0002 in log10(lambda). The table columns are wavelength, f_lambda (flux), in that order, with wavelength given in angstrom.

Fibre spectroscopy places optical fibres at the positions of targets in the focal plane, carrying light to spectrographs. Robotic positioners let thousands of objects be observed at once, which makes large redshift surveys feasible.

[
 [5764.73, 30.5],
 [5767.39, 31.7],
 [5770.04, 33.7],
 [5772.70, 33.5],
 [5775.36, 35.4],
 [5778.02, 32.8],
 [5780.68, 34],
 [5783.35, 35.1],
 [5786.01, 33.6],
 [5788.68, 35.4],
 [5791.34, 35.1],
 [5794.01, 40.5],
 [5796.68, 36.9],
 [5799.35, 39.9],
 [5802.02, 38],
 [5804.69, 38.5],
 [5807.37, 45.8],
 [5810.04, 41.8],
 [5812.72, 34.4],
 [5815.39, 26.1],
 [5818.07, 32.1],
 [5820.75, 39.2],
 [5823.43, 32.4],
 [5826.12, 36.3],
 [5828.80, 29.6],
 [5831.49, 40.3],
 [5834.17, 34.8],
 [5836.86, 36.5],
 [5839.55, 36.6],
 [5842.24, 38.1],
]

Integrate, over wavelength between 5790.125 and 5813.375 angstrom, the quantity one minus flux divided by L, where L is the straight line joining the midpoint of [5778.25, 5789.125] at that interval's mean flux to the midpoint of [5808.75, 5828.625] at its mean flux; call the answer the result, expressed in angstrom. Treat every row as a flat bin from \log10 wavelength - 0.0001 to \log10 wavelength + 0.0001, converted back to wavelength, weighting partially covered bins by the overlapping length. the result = -3.30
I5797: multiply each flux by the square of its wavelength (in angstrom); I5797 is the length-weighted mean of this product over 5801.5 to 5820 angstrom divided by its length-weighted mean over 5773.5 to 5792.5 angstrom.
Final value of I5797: 1.08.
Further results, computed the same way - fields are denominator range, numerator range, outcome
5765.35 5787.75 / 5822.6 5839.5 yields 1.07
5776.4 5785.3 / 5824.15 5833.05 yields 1.05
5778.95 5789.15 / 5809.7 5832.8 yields 1.01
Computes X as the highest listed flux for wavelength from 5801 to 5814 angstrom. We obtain 45.8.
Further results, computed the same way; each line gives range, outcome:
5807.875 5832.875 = 41.8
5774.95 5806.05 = 40.5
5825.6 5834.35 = 40.3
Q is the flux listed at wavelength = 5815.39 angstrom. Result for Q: 26.1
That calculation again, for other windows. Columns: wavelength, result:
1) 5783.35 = 35.1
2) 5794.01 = 40.5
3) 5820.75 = 39.2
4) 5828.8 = 29.6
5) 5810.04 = 41.8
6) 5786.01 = 33.6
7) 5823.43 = 32.4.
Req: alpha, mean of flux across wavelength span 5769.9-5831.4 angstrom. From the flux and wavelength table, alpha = 35.8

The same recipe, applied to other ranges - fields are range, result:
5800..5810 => 40.9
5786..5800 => 37.1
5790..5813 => 39.2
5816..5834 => 34.6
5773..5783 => 34.1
